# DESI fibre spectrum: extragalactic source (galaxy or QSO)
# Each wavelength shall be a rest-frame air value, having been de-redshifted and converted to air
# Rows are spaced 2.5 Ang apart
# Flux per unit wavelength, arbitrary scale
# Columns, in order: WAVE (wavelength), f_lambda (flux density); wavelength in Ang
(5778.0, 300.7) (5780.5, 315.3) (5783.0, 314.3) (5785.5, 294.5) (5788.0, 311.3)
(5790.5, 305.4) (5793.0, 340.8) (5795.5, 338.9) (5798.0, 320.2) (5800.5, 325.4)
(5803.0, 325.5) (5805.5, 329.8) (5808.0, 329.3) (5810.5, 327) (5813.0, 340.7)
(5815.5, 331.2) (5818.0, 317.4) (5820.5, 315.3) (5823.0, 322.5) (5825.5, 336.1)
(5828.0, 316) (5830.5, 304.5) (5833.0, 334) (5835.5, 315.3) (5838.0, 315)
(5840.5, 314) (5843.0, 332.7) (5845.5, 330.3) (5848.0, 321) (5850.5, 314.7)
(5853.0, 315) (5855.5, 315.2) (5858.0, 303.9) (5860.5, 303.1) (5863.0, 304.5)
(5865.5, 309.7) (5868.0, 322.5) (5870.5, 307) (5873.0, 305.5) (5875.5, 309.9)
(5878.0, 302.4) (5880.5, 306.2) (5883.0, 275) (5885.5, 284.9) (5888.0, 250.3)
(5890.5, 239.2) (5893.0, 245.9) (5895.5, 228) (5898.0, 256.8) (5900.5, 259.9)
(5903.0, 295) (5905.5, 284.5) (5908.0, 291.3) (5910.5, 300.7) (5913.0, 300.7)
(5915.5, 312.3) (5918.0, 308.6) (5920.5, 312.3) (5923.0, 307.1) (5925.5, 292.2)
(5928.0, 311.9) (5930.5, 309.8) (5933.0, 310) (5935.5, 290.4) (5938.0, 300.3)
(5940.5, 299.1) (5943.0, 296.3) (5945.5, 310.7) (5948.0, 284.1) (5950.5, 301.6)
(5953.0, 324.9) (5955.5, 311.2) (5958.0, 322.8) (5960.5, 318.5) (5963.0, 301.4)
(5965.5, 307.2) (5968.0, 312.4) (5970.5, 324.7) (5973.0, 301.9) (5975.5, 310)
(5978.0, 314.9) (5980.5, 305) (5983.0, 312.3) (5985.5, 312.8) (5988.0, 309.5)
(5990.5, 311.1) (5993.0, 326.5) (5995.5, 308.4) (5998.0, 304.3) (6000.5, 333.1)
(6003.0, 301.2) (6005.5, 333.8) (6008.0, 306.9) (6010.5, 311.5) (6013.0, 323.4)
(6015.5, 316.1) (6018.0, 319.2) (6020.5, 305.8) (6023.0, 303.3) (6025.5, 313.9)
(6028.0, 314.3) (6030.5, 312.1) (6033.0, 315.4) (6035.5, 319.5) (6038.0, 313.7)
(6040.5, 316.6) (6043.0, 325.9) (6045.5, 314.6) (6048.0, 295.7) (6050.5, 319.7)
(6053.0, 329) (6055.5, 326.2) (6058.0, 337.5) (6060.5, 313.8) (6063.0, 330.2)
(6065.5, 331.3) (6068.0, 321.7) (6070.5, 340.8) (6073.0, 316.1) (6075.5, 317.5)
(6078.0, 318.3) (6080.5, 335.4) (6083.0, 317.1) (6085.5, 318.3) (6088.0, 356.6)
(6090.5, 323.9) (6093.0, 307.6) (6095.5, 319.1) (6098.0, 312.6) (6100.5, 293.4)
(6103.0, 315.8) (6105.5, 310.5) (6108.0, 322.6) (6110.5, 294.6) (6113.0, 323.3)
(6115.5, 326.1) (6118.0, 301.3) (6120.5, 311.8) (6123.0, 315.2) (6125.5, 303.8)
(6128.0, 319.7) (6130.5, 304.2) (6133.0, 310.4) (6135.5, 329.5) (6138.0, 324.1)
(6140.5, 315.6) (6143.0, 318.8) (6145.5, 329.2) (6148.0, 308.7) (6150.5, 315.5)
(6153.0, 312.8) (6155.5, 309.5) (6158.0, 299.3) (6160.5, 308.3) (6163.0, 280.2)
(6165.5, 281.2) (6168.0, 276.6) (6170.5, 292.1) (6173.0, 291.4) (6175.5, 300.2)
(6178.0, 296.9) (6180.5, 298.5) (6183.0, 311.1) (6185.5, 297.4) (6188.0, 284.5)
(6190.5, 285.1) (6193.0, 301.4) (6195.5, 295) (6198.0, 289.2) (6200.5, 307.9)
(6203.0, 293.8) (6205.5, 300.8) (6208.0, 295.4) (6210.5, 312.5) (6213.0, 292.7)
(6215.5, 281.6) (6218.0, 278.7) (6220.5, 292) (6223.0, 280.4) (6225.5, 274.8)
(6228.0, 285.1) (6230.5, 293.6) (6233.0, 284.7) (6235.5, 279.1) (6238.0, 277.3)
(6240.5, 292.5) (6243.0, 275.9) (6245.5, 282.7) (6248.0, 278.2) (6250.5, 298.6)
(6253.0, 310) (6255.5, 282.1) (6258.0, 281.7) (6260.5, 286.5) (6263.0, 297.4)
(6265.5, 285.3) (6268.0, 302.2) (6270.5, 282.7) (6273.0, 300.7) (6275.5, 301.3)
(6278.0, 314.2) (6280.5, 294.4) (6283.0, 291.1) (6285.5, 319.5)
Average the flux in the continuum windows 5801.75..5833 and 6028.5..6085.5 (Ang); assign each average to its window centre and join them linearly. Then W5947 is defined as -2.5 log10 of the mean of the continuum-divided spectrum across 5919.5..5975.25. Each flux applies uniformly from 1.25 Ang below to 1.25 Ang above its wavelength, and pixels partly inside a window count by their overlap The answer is 0.06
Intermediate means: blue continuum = 325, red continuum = 321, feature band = 307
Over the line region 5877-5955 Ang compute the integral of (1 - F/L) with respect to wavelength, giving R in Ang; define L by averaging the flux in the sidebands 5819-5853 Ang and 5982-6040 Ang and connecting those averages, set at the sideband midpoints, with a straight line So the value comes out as 6.7 Ang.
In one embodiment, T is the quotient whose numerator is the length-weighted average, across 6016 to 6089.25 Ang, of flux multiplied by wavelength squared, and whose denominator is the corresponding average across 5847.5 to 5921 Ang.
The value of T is 1.16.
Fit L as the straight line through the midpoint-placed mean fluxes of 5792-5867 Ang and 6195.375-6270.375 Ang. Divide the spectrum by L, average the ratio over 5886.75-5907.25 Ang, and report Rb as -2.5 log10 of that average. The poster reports 0.22 mag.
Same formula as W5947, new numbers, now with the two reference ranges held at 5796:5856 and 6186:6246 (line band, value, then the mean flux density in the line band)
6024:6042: -0.035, 315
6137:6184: -0.034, 304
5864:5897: 0.126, 284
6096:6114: -0.042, 311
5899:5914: 0.101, 288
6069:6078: -0.077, 324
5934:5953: 0.048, 299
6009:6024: -0.023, 313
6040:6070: -0.067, 322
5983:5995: -0.019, 314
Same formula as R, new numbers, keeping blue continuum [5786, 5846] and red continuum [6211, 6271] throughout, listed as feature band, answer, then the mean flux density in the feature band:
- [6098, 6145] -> -2.6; 314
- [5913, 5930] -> 0.4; 307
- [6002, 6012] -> -0.2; 314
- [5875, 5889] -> 1.3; 288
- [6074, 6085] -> -0.8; 322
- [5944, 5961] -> 0.1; 310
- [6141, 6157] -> -1.1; 315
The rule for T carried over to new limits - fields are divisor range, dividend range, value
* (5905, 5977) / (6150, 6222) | 1.05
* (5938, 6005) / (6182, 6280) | 1.02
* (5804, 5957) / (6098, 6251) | 1.09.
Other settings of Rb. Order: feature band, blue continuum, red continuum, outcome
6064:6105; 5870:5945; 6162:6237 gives -0.11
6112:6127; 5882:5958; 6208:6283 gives -0.08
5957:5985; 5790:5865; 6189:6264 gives -0.01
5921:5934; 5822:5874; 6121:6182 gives 0.03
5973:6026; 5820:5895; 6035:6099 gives 0.01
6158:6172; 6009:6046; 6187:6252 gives 0.03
